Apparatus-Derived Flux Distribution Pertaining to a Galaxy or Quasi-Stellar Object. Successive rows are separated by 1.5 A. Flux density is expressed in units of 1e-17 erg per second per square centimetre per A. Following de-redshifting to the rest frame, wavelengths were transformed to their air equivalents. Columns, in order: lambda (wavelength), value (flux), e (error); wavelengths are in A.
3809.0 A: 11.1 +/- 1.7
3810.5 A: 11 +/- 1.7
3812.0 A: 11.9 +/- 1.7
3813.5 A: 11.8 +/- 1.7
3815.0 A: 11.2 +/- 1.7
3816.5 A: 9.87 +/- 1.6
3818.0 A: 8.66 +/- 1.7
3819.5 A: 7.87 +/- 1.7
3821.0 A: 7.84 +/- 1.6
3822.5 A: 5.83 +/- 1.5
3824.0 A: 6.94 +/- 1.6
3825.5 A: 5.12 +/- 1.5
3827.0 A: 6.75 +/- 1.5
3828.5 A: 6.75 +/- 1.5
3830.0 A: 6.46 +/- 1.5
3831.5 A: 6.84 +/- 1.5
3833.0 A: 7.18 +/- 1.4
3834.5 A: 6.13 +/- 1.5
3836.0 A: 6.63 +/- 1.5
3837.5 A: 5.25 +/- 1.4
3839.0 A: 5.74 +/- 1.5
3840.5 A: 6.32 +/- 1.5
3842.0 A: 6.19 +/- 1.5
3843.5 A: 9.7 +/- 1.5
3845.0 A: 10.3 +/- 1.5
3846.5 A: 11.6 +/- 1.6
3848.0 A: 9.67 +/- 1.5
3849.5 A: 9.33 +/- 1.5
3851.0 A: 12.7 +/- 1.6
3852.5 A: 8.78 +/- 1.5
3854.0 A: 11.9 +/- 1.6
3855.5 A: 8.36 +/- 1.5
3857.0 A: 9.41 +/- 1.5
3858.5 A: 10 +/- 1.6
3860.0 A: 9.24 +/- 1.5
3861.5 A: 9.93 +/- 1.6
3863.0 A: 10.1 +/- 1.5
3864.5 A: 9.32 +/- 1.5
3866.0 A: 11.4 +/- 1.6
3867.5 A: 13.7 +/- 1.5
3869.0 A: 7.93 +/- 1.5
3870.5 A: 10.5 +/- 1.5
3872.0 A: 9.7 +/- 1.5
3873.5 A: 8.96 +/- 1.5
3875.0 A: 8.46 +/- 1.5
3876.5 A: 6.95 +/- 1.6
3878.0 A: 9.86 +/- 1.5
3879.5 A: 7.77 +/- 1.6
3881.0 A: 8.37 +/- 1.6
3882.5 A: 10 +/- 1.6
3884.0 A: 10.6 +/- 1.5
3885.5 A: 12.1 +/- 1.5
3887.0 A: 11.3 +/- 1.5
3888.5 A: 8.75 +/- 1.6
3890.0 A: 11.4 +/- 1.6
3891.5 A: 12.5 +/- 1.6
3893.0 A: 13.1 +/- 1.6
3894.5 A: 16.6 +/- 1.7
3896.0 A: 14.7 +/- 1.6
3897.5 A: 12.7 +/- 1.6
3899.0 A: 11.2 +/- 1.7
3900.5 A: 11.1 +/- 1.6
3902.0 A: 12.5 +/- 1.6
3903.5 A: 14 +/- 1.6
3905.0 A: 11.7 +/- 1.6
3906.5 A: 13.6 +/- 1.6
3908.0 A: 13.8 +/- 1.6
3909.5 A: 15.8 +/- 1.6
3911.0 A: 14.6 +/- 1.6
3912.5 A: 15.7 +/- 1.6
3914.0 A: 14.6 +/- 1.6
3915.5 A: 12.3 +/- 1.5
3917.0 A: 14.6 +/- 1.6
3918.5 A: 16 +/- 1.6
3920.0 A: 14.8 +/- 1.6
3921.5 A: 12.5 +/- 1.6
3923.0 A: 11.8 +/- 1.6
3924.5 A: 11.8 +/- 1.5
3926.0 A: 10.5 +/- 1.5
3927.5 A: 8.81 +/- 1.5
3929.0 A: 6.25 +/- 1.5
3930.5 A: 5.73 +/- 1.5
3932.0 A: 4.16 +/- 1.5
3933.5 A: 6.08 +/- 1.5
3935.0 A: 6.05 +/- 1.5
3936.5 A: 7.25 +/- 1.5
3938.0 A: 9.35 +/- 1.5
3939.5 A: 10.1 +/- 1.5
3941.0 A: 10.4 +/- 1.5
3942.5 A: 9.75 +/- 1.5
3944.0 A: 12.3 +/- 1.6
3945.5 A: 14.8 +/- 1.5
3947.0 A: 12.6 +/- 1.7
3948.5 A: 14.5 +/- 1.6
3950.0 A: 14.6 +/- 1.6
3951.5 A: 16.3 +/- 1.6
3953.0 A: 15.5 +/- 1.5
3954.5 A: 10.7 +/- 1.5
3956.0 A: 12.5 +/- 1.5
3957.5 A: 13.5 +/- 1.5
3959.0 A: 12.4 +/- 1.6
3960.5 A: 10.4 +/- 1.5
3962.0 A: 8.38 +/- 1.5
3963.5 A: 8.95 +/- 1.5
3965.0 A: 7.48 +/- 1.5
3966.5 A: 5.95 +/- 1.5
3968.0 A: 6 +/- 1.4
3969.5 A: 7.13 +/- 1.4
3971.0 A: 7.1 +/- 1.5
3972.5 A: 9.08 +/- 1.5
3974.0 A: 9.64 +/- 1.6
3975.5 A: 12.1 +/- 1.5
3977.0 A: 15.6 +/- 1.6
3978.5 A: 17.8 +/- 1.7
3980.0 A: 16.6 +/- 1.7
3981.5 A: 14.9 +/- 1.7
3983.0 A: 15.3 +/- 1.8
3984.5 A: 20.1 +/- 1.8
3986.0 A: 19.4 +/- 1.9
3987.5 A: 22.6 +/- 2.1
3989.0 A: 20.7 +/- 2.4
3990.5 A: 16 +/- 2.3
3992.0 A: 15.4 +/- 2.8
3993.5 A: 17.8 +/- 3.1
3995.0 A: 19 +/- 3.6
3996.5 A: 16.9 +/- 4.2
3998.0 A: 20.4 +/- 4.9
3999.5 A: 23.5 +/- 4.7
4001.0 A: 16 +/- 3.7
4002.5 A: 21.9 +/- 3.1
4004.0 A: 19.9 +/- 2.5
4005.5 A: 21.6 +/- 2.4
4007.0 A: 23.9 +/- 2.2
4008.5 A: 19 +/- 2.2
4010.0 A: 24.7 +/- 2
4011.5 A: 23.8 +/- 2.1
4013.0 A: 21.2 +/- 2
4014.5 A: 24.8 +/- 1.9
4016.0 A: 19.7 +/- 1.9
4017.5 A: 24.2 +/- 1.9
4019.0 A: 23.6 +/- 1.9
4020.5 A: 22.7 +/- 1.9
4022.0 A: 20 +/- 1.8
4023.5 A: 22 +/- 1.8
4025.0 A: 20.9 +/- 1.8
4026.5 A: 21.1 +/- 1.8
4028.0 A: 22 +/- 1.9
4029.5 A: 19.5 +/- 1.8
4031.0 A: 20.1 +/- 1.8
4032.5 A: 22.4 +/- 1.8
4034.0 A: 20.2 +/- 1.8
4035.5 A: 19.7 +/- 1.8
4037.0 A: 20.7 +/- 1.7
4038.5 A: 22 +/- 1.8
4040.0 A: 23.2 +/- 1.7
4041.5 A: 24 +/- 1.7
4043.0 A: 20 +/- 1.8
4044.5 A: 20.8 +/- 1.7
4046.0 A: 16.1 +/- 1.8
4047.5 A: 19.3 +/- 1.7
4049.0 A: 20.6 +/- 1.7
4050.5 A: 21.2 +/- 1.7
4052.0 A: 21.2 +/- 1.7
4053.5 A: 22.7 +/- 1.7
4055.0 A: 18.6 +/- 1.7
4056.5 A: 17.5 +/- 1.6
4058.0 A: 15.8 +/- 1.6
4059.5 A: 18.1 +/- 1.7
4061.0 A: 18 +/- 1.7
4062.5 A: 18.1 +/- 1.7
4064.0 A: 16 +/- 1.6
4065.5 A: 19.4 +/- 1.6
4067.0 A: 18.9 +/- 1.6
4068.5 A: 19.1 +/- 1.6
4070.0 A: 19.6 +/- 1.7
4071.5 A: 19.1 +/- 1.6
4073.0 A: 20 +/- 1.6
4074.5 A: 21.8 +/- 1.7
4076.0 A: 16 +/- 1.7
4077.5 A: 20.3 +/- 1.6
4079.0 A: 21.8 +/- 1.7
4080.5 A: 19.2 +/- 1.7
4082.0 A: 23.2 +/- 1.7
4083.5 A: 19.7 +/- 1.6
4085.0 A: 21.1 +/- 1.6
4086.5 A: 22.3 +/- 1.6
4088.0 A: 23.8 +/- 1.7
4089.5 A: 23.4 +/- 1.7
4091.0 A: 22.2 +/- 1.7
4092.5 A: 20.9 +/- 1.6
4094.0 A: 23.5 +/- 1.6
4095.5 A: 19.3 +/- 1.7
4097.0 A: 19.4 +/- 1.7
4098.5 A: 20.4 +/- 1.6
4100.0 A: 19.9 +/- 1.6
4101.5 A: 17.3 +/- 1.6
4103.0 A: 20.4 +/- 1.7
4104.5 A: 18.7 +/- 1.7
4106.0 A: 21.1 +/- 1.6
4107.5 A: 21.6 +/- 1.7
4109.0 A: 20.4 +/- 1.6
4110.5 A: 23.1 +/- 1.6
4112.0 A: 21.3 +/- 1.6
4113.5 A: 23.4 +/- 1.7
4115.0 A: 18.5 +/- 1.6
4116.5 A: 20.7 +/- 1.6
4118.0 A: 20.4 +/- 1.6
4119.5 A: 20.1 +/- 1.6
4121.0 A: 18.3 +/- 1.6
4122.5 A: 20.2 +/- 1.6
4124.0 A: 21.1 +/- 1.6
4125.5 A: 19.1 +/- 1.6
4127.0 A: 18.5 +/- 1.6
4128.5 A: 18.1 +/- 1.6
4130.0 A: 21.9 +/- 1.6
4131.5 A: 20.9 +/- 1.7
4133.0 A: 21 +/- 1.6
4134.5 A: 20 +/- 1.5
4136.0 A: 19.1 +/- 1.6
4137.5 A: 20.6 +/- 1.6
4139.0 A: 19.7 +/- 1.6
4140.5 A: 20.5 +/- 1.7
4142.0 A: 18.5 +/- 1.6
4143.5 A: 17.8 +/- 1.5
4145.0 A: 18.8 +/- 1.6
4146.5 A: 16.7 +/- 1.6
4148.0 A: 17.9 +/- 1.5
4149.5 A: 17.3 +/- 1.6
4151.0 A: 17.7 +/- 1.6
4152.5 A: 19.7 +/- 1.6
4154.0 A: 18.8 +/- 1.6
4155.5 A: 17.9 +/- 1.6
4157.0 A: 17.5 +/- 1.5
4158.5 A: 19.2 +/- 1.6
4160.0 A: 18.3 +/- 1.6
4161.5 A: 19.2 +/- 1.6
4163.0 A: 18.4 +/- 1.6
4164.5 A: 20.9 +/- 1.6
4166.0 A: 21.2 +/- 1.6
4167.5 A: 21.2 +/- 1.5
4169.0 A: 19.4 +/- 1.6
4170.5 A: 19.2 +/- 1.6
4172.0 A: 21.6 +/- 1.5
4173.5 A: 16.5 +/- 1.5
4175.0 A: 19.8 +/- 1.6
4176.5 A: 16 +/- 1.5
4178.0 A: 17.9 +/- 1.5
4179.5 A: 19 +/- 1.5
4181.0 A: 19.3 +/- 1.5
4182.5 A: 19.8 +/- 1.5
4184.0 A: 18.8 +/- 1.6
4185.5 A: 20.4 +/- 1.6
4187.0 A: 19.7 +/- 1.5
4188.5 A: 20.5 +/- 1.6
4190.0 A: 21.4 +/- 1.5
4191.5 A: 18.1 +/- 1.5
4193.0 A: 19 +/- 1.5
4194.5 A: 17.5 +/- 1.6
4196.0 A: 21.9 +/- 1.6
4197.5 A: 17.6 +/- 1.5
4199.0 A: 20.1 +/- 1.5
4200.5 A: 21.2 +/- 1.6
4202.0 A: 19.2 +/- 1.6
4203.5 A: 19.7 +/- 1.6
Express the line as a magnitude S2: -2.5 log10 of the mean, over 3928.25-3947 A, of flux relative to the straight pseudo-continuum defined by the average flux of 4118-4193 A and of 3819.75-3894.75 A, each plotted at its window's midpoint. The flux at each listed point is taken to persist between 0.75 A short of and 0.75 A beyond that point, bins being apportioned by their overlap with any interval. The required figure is 0.34 mag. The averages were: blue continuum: 9.07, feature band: 8.68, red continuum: 19.3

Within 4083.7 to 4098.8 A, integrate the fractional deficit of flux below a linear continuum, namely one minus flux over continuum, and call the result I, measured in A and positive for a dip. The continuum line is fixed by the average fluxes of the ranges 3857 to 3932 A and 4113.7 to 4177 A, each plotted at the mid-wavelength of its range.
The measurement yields -3.5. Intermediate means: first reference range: 11.3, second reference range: 19.3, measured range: 21.6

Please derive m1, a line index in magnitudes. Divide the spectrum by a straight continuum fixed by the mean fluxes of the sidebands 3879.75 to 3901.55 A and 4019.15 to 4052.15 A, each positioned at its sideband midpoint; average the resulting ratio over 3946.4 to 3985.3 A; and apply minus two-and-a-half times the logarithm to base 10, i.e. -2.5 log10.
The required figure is 0.33 mag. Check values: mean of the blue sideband 11.7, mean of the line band 12.1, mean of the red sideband 20.9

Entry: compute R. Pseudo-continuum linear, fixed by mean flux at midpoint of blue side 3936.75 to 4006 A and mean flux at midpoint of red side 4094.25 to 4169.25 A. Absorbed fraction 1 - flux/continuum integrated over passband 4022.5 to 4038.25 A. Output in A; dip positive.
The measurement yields -4.6 A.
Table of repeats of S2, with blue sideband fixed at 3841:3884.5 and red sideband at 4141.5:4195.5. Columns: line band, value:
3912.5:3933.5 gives 0.04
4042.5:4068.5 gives -0.22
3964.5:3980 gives 0.27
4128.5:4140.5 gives -0.14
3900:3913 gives -0.24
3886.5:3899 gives -0.19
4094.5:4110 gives -0.18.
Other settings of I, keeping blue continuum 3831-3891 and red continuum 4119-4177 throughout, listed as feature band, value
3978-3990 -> -4.3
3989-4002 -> -4.1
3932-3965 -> 3.5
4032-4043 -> -4.5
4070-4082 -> -2.3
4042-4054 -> -3.5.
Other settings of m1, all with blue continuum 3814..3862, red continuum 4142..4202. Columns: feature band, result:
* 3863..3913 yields -0.16 mag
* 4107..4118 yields -0.23 mag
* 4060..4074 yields -0.19 mag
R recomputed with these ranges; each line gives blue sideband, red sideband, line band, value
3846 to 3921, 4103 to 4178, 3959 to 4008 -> -1.6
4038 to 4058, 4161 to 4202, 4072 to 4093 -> -1.0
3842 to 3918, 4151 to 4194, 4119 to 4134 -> -1.6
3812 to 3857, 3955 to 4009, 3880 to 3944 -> 1.8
